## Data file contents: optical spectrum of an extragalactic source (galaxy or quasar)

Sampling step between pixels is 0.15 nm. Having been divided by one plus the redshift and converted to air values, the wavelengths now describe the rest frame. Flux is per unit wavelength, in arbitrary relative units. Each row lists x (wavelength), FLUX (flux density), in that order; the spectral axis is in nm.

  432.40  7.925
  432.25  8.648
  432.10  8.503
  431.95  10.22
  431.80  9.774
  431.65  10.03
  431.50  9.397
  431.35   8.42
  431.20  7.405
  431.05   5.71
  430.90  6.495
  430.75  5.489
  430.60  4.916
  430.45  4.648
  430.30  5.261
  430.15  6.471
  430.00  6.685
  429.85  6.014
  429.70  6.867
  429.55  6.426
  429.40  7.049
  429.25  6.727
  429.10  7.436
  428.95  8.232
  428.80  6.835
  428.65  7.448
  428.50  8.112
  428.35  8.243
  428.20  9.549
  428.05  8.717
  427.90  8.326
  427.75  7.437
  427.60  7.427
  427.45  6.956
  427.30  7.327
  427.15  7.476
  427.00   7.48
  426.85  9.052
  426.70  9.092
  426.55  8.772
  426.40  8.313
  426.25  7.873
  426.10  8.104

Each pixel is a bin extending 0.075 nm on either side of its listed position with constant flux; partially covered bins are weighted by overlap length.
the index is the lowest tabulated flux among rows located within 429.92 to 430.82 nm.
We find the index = 4.648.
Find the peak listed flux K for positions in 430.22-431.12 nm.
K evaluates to 6.495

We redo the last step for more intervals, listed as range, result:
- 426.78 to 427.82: 9.052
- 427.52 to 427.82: 7.437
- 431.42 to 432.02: 10.22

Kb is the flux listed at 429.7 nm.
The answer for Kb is 6.867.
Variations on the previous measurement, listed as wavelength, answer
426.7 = 9.092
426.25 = 7.873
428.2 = 9.549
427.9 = 8.326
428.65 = 7.448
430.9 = 6.495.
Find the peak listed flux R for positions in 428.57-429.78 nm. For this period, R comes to 8.232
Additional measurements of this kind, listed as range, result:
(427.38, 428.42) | 9.549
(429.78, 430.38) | 6.685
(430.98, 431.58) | 9.397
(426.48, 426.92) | 9.092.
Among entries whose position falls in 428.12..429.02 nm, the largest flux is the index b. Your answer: 9.549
